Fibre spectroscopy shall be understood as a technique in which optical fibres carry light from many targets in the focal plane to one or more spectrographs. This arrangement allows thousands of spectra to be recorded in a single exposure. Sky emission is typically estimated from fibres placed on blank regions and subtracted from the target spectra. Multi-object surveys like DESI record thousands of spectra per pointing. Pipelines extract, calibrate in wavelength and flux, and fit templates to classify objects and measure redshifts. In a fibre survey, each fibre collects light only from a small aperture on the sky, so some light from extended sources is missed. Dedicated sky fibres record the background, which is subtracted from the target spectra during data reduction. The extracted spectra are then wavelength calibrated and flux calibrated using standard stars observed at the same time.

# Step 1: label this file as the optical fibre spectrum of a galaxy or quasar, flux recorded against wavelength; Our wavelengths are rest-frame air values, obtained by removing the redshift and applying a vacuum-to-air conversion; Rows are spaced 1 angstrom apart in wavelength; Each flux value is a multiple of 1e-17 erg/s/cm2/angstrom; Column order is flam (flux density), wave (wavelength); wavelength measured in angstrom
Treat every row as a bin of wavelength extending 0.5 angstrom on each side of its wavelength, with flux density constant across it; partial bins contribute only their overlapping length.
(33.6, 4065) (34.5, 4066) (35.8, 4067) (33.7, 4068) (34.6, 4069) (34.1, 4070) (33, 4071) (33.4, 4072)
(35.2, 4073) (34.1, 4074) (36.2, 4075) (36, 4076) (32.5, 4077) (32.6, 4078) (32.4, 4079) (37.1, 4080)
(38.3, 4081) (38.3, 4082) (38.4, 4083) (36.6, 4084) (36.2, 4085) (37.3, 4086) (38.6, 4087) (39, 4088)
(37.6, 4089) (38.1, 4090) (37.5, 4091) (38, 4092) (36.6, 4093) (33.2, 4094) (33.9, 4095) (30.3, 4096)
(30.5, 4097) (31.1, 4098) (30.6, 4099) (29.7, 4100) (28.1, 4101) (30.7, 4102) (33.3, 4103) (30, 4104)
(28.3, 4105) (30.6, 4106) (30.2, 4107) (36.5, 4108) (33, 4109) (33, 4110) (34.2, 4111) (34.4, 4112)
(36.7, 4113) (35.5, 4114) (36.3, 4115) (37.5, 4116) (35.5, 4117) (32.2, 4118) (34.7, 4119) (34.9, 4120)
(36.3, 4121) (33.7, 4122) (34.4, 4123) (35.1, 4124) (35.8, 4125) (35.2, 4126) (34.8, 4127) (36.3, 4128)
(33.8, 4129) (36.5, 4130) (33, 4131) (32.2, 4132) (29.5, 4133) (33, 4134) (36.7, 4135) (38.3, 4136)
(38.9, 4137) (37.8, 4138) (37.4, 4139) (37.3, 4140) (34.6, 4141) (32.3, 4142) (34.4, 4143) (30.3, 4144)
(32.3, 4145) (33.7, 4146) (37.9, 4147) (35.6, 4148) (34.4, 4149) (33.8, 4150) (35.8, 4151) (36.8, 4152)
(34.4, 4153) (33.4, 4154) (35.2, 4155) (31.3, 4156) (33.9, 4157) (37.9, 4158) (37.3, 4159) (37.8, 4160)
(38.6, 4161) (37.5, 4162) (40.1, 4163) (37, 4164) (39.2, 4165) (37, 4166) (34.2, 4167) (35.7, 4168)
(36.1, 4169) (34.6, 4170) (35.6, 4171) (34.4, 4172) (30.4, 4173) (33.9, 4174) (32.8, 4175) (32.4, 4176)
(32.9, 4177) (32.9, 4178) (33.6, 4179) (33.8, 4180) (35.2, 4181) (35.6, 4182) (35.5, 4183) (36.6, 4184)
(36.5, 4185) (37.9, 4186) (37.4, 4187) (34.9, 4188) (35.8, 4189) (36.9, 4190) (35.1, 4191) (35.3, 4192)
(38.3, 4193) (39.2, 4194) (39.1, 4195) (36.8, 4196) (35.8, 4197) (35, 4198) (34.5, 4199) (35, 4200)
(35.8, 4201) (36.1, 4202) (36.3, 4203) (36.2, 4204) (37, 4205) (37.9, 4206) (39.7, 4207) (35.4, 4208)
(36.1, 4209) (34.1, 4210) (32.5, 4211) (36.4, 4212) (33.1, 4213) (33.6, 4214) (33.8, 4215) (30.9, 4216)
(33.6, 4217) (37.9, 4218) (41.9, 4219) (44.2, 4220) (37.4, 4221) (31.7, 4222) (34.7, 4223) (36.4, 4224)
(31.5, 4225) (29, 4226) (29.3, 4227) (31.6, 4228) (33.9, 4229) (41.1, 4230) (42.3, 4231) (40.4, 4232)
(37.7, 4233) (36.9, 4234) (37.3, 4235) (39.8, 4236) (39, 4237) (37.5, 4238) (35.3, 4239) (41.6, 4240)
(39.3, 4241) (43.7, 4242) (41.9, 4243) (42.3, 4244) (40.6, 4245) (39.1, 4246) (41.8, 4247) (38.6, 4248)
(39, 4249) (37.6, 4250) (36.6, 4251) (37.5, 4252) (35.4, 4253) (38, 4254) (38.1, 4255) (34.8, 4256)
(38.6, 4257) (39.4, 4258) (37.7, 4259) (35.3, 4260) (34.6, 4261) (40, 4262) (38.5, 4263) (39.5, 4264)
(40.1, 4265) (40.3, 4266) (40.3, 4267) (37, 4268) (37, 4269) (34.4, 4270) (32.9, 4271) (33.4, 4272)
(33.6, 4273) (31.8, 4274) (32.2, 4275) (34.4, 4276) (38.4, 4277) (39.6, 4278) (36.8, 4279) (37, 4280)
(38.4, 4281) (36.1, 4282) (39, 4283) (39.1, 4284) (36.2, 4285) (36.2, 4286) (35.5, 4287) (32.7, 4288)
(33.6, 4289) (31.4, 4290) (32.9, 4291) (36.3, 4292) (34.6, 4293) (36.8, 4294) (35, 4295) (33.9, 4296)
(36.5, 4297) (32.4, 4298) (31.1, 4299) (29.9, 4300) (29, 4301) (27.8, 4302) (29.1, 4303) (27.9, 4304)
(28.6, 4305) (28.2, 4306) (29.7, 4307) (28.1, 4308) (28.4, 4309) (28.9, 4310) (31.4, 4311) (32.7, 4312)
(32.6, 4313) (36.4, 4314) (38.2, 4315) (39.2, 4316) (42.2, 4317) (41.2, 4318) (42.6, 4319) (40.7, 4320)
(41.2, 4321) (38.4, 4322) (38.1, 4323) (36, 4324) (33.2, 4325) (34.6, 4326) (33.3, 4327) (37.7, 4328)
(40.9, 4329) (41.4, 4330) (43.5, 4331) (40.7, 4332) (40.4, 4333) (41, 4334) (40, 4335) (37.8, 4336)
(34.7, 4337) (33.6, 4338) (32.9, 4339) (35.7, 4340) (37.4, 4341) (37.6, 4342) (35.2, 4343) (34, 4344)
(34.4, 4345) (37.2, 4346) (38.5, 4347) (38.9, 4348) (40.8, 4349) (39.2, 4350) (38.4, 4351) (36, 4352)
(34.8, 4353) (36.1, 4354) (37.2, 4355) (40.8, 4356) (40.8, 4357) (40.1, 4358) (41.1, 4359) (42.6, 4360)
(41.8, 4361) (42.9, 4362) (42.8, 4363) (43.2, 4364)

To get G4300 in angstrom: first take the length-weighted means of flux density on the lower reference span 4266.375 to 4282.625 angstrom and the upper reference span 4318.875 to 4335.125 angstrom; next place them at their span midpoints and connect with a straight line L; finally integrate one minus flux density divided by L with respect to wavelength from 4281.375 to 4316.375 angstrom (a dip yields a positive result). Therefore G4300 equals 4.0 angstrom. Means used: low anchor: 35.9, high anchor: 38.9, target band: 33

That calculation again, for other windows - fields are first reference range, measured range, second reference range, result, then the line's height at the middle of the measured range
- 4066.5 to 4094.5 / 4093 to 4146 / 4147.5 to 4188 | 2.8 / 35.6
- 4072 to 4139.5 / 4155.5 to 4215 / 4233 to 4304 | -0.3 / 35.5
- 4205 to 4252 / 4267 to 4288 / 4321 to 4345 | 0.7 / 37.2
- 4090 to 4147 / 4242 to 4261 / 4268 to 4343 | -1.9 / 34.9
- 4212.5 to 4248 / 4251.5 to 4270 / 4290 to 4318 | -1.3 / 35.3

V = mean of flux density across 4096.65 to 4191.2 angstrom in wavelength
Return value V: 34.6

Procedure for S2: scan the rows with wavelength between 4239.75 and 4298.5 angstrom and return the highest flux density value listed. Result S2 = 43.7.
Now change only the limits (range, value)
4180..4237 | 44.2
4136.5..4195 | 40.1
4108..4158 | 38.9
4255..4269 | 40.3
